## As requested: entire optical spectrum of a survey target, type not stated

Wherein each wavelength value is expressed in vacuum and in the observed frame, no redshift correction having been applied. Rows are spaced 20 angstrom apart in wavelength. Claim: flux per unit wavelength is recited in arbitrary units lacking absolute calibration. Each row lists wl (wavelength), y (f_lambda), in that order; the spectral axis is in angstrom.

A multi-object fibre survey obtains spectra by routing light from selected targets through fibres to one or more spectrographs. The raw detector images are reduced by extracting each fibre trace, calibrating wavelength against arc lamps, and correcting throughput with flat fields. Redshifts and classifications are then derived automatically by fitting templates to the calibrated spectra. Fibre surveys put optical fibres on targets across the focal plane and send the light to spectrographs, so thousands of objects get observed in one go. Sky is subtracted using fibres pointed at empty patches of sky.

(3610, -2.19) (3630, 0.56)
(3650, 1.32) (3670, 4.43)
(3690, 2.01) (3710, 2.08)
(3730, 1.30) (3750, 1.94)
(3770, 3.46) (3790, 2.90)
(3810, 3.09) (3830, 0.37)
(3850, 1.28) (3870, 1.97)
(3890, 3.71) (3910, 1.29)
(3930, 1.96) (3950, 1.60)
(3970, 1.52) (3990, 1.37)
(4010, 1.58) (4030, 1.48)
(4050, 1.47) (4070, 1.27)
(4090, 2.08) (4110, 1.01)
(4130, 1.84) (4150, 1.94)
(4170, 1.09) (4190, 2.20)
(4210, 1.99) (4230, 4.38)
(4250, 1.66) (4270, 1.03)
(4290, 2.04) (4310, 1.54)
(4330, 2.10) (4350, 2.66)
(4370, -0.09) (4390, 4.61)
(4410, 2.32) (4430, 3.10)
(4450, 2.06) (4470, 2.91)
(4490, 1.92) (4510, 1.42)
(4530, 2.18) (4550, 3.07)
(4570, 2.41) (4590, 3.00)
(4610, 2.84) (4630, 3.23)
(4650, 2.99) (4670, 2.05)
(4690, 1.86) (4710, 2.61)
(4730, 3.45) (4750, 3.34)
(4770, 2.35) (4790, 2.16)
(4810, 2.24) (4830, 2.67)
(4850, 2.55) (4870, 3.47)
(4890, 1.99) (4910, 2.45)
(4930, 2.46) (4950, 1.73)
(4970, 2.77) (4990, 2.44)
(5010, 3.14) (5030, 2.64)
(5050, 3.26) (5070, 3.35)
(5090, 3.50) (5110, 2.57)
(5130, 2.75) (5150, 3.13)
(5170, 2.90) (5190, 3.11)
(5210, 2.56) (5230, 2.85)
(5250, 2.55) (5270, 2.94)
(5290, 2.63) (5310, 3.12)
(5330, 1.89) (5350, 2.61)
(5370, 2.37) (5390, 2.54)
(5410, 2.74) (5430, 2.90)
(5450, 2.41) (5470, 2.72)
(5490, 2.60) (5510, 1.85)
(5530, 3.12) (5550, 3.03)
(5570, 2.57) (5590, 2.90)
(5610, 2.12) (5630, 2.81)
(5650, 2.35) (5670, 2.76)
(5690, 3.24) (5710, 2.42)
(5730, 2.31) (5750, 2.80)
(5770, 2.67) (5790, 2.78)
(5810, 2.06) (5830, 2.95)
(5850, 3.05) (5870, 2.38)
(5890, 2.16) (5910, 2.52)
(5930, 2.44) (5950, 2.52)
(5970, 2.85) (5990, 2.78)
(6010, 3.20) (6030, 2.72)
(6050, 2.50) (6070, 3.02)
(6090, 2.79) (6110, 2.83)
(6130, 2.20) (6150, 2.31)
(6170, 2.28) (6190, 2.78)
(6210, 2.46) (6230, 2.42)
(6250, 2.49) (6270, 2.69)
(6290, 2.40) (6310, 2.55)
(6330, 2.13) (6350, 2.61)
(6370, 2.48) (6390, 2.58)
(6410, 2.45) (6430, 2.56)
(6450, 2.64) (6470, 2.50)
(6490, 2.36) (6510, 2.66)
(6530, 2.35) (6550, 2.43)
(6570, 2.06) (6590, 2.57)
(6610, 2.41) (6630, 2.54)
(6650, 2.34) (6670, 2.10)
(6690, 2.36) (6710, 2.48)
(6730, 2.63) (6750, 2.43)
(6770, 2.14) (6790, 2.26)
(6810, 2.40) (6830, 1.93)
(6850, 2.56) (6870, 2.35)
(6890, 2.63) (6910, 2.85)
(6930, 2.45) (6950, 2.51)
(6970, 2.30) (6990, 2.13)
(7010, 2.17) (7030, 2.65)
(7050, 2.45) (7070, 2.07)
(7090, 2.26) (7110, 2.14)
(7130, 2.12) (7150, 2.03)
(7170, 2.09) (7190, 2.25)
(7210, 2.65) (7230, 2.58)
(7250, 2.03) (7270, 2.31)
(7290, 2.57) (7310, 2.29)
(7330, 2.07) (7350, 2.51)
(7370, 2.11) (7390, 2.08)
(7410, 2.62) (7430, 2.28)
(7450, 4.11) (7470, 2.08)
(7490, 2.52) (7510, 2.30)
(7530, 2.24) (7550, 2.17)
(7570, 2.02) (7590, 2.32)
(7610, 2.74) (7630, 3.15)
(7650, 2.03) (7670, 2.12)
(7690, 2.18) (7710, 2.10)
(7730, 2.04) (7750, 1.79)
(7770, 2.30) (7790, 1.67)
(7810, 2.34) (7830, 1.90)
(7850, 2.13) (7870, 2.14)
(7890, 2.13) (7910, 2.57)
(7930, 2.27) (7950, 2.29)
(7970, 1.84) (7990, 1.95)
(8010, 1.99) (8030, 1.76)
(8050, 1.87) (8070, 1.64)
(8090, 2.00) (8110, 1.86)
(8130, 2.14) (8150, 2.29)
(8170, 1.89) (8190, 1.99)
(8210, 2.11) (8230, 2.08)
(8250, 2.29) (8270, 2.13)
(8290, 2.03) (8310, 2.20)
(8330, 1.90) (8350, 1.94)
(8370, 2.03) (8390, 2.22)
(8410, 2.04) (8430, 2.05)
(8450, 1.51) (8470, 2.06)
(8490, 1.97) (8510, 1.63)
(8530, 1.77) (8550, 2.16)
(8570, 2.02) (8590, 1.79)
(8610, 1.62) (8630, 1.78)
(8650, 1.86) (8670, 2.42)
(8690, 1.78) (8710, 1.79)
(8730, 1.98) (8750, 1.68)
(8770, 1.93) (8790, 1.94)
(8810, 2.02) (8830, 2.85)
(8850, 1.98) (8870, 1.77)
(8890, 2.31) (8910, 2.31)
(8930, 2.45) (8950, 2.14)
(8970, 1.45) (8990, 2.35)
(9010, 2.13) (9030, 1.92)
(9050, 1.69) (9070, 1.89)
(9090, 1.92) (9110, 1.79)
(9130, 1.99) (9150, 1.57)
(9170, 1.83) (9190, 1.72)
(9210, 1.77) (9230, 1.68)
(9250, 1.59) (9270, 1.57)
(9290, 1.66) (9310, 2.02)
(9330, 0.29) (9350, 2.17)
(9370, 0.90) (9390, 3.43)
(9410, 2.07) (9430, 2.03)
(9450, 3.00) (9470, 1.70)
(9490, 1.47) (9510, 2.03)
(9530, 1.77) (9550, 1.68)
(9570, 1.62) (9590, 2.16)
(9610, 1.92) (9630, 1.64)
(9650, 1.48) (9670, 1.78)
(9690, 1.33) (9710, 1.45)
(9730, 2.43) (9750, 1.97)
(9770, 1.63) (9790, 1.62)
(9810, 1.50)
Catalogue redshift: 0.14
